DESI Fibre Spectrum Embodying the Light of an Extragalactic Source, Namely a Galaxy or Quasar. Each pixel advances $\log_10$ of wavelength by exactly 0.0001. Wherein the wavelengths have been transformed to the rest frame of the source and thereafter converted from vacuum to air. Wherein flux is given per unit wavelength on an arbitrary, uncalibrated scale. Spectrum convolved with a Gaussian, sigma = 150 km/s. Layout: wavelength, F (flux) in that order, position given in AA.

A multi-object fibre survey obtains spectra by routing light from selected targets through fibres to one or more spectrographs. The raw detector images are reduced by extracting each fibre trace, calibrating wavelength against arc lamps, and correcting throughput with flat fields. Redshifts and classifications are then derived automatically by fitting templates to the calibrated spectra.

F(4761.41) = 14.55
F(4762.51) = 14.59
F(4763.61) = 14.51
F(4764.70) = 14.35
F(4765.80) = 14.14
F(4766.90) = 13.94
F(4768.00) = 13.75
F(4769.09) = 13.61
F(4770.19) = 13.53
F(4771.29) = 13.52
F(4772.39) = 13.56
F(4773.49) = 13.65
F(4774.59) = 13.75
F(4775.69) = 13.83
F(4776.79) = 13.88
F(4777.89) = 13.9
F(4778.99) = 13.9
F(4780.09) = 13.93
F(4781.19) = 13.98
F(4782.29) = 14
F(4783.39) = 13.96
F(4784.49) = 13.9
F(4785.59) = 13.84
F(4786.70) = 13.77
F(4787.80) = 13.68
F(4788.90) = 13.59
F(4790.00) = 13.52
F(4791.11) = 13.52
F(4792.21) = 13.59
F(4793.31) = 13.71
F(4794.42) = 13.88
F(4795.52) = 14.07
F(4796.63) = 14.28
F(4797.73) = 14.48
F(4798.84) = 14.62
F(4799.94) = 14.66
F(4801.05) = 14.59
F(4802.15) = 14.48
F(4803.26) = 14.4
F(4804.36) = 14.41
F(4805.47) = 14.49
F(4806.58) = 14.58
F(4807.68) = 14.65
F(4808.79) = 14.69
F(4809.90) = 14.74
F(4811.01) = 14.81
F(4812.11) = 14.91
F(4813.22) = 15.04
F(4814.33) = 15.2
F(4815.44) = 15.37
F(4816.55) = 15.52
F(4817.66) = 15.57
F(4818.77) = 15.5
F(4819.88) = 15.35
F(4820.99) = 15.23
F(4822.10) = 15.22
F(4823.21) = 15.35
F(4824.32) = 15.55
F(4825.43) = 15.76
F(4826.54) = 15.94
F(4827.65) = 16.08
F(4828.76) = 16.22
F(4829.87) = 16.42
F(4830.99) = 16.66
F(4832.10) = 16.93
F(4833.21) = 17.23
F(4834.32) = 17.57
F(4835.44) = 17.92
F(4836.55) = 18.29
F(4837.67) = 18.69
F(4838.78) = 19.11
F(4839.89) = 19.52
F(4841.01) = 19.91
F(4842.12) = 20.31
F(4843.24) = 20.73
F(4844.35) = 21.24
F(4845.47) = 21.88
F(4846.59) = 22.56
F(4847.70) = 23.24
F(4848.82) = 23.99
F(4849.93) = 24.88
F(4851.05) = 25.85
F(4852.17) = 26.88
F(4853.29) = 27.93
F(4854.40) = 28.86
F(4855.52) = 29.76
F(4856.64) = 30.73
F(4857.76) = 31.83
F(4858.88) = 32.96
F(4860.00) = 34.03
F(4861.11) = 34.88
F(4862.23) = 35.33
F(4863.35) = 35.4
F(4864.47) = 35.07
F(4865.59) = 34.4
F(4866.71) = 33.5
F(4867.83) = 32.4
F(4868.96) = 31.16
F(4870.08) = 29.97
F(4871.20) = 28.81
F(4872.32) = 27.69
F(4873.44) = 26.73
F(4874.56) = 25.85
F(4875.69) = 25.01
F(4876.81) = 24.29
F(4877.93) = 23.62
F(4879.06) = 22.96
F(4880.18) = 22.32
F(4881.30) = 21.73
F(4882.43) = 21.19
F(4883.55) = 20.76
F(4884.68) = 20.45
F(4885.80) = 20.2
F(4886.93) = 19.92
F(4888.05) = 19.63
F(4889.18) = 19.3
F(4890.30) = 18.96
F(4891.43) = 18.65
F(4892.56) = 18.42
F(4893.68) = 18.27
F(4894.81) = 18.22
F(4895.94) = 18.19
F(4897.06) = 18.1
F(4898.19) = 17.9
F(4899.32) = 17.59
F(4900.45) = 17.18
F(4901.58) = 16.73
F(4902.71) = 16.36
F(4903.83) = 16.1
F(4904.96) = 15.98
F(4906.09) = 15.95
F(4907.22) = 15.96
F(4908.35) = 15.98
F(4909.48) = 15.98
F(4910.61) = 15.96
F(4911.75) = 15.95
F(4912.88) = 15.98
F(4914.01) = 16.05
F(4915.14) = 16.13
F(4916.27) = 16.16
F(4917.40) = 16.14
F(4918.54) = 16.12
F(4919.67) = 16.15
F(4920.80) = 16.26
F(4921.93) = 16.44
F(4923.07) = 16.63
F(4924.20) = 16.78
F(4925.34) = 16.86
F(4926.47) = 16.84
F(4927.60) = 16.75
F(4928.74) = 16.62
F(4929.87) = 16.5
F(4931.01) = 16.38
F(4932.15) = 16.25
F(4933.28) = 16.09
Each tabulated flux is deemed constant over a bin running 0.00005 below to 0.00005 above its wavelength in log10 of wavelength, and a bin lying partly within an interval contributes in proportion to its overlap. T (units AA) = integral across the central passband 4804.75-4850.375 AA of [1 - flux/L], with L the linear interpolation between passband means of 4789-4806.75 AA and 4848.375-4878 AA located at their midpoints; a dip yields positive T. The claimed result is 8.4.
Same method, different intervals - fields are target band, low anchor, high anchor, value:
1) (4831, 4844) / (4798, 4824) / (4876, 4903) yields -1.69 AA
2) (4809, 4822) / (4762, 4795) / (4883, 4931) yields -0.32 AA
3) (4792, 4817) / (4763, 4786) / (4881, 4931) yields 0.18 AA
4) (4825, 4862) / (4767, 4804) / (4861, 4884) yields 1.55 AA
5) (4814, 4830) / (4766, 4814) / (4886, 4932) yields -0.78 AA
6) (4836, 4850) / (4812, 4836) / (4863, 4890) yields -1.02 AA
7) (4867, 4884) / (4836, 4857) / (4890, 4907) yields -4.80 AA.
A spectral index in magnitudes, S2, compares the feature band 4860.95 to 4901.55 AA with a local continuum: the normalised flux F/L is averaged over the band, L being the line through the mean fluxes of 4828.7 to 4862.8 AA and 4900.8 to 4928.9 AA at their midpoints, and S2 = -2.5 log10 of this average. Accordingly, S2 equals -0.19 mag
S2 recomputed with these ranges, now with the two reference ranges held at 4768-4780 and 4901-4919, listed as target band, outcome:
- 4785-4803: 0.00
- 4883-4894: -0.23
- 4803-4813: -0.03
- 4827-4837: -0.16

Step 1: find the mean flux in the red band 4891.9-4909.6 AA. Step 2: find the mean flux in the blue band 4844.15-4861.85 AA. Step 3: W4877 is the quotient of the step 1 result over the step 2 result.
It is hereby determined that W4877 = 0.61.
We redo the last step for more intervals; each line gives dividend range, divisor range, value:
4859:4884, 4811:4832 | 1.83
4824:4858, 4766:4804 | 1.52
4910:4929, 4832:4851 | 0.80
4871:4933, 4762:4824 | 1.30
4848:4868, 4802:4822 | 2.07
